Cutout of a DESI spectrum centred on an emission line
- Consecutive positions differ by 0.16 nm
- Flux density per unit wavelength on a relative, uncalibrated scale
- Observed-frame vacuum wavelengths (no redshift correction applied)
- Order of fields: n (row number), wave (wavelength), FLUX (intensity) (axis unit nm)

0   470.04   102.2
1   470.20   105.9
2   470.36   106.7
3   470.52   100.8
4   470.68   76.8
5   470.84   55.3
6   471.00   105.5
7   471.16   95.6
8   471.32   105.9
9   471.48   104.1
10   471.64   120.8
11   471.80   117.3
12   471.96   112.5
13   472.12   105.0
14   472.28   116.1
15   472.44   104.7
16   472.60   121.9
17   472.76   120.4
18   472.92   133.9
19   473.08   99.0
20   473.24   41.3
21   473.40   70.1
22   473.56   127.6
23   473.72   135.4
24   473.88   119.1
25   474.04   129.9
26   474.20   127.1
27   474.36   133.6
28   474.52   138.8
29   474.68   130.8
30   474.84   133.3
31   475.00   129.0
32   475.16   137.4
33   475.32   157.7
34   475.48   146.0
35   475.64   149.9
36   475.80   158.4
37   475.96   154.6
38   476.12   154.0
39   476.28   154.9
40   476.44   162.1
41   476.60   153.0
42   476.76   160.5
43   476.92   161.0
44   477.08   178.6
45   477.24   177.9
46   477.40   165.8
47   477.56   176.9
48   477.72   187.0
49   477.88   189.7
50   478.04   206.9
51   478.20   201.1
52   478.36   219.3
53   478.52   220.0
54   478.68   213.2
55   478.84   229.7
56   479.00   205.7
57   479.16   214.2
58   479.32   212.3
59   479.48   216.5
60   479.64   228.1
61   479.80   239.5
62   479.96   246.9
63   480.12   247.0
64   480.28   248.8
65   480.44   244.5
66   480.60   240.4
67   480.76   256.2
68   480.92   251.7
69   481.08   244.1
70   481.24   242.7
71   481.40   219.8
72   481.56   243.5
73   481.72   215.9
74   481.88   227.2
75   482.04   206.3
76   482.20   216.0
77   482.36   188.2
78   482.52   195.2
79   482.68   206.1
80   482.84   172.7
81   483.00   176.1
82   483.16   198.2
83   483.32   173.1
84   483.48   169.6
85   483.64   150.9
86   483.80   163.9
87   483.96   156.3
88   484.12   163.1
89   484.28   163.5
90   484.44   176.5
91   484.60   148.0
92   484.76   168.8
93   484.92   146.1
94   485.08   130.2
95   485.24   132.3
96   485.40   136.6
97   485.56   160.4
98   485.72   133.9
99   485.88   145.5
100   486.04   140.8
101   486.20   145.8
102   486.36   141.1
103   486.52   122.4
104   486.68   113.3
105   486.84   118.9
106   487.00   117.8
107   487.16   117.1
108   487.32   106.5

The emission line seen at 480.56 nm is C IV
